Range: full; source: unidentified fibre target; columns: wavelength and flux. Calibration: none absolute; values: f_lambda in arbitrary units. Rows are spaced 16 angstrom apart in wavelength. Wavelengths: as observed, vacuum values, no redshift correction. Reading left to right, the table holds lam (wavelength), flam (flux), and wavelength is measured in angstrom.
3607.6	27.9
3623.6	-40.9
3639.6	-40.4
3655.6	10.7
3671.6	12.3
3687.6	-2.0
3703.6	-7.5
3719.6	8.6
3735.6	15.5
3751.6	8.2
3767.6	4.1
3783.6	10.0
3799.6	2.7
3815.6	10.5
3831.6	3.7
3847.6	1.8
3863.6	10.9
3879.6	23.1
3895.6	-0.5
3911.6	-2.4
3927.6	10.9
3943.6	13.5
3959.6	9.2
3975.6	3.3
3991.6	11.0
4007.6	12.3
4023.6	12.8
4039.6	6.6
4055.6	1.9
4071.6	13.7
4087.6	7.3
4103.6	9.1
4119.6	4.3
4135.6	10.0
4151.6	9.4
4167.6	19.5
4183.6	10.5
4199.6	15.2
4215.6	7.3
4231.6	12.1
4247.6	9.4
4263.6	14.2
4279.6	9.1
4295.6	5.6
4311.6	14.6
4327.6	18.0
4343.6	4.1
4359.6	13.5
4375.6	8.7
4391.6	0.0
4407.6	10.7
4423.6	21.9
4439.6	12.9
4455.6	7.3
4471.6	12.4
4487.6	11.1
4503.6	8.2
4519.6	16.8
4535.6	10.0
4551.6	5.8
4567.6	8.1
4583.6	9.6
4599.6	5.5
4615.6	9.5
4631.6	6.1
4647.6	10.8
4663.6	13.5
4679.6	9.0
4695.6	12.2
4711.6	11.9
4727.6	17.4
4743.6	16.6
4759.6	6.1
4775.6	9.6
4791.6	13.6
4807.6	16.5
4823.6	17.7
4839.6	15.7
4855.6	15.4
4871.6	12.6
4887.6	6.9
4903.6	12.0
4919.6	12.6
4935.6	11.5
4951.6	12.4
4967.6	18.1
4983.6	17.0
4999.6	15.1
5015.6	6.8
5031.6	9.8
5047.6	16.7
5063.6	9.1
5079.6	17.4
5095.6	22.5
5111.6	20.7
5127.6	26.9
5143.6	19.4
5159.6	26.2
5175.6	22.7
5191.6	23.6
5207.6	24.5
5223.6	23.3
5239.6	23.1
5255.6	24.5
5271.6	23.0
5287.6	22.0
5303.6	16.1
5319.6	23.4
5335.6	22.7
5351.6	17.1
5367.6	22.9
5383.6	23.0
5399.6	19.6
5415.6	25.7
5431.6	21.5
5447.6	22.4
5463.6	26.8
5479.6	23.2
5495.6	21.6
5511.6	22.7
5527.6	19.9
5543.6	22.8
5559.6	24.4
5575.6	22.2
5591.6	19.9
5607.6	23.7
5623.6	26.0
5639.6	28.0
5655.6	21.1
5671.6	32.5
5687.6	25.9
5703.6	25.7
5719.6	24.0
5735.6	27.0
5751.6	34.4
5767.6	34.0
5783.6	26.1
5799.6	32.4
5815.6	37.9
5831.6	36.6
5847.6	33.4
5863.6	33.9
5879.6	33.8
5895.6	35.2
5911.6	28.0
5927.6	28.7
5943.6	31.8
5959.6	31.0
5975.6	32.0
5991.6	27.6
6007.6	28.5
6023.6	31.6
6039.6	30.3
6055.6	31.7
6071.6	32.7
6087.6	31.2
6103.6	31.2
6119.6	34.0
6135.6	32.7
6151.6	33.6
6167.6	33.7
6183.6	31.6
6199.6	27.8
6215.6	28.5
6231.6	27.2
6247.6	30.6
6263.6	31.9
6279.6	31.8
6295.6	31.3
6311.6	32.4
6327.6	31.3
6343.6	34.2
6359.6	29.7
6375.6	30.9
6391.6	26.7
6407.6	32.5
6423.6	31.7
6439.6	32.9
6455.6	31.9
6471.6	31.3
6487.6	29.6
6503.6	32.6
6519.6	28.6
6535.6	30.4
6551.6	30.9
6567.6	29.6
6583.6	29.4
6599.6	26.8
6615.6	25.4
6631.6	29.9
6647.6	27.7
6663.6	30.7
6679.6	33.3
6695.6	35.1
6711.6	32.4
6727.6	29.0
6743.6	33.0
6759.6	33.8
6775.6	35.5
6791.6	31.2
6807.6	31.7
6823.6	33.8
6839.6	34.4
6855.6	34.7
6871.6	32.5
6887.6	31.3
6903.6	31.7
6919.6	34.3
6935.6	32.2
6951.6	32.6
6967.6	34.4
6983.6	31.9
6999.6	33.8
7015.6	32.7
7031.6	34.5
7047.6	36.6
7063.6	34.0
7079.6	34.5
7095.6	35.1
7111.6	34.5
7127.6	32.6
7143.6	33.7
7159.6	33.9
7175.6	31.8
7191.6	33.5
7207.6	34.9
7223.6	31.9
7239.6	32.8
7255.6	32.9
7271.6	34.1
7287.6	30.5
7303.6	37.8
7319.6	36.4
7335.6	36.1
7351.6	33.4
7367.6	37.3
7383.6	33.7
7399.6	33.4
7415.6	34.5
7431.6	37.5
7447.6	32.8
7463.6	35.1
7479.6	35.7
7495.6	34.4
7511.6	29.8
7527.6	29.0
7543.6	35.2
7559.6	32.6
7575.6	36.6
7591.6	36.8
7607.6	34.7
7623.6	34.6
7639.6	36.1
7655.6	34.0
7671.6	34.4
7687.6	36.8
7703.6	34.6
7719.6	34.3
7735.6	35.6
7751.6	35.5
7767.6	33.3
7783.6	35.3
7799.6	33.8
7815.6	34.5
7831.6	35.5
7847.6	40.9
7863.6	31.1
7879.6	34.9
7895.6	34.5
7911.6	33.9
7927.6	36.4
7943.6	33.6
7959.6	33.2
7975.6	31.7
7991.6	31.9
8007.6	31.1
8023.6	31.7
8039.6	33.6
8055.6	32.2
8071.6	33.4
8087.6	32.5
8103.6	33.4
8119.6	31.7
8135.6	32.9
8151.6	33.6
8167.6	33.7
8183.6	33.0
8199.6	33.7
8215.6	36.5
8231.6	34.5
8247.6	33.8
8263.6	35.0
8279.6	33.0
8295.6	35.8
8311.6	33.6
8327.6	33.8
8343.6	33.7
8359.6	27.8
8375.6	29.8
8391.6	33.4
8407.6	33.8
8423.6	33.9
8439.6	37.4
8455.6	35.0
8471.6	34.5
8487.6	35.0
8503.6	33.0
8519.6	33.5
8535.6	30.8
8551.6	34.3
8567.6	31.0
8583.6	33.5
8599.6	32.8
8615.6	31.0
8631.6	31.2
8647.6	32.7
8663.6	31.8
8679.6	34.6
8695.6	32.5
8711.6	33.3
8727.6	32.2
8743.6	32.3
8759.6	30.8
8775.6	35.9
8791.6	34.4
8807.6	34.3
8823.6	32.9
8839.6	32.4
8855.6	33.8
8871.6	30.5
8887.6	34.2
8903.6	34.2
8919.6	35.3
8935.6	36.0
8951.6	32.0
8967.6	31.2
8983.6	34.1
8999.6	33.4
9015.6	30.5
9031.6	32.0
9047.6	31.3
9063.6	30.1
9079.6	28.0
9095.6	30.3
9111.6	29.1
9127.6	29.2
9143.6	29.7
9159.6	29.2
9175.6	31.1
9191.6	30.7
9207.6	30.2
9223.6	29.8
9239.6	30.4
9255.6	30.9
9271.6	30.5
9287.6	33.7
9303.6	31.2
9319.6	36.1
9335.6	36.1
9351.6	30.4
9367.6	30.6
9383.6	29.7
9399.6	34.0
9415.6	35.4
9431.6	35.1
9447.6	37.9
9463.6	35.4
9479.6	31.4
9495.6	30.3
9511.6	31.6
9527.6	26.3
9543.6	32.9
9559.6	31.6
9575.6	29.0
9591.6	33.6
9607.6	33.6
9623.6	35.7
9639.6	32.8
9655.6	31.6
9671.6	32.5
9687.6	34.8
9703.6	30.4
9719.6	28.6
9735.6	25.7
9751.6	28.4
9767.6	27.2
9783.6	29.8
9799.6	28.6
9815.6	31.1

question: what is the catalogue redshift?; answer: 0.276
